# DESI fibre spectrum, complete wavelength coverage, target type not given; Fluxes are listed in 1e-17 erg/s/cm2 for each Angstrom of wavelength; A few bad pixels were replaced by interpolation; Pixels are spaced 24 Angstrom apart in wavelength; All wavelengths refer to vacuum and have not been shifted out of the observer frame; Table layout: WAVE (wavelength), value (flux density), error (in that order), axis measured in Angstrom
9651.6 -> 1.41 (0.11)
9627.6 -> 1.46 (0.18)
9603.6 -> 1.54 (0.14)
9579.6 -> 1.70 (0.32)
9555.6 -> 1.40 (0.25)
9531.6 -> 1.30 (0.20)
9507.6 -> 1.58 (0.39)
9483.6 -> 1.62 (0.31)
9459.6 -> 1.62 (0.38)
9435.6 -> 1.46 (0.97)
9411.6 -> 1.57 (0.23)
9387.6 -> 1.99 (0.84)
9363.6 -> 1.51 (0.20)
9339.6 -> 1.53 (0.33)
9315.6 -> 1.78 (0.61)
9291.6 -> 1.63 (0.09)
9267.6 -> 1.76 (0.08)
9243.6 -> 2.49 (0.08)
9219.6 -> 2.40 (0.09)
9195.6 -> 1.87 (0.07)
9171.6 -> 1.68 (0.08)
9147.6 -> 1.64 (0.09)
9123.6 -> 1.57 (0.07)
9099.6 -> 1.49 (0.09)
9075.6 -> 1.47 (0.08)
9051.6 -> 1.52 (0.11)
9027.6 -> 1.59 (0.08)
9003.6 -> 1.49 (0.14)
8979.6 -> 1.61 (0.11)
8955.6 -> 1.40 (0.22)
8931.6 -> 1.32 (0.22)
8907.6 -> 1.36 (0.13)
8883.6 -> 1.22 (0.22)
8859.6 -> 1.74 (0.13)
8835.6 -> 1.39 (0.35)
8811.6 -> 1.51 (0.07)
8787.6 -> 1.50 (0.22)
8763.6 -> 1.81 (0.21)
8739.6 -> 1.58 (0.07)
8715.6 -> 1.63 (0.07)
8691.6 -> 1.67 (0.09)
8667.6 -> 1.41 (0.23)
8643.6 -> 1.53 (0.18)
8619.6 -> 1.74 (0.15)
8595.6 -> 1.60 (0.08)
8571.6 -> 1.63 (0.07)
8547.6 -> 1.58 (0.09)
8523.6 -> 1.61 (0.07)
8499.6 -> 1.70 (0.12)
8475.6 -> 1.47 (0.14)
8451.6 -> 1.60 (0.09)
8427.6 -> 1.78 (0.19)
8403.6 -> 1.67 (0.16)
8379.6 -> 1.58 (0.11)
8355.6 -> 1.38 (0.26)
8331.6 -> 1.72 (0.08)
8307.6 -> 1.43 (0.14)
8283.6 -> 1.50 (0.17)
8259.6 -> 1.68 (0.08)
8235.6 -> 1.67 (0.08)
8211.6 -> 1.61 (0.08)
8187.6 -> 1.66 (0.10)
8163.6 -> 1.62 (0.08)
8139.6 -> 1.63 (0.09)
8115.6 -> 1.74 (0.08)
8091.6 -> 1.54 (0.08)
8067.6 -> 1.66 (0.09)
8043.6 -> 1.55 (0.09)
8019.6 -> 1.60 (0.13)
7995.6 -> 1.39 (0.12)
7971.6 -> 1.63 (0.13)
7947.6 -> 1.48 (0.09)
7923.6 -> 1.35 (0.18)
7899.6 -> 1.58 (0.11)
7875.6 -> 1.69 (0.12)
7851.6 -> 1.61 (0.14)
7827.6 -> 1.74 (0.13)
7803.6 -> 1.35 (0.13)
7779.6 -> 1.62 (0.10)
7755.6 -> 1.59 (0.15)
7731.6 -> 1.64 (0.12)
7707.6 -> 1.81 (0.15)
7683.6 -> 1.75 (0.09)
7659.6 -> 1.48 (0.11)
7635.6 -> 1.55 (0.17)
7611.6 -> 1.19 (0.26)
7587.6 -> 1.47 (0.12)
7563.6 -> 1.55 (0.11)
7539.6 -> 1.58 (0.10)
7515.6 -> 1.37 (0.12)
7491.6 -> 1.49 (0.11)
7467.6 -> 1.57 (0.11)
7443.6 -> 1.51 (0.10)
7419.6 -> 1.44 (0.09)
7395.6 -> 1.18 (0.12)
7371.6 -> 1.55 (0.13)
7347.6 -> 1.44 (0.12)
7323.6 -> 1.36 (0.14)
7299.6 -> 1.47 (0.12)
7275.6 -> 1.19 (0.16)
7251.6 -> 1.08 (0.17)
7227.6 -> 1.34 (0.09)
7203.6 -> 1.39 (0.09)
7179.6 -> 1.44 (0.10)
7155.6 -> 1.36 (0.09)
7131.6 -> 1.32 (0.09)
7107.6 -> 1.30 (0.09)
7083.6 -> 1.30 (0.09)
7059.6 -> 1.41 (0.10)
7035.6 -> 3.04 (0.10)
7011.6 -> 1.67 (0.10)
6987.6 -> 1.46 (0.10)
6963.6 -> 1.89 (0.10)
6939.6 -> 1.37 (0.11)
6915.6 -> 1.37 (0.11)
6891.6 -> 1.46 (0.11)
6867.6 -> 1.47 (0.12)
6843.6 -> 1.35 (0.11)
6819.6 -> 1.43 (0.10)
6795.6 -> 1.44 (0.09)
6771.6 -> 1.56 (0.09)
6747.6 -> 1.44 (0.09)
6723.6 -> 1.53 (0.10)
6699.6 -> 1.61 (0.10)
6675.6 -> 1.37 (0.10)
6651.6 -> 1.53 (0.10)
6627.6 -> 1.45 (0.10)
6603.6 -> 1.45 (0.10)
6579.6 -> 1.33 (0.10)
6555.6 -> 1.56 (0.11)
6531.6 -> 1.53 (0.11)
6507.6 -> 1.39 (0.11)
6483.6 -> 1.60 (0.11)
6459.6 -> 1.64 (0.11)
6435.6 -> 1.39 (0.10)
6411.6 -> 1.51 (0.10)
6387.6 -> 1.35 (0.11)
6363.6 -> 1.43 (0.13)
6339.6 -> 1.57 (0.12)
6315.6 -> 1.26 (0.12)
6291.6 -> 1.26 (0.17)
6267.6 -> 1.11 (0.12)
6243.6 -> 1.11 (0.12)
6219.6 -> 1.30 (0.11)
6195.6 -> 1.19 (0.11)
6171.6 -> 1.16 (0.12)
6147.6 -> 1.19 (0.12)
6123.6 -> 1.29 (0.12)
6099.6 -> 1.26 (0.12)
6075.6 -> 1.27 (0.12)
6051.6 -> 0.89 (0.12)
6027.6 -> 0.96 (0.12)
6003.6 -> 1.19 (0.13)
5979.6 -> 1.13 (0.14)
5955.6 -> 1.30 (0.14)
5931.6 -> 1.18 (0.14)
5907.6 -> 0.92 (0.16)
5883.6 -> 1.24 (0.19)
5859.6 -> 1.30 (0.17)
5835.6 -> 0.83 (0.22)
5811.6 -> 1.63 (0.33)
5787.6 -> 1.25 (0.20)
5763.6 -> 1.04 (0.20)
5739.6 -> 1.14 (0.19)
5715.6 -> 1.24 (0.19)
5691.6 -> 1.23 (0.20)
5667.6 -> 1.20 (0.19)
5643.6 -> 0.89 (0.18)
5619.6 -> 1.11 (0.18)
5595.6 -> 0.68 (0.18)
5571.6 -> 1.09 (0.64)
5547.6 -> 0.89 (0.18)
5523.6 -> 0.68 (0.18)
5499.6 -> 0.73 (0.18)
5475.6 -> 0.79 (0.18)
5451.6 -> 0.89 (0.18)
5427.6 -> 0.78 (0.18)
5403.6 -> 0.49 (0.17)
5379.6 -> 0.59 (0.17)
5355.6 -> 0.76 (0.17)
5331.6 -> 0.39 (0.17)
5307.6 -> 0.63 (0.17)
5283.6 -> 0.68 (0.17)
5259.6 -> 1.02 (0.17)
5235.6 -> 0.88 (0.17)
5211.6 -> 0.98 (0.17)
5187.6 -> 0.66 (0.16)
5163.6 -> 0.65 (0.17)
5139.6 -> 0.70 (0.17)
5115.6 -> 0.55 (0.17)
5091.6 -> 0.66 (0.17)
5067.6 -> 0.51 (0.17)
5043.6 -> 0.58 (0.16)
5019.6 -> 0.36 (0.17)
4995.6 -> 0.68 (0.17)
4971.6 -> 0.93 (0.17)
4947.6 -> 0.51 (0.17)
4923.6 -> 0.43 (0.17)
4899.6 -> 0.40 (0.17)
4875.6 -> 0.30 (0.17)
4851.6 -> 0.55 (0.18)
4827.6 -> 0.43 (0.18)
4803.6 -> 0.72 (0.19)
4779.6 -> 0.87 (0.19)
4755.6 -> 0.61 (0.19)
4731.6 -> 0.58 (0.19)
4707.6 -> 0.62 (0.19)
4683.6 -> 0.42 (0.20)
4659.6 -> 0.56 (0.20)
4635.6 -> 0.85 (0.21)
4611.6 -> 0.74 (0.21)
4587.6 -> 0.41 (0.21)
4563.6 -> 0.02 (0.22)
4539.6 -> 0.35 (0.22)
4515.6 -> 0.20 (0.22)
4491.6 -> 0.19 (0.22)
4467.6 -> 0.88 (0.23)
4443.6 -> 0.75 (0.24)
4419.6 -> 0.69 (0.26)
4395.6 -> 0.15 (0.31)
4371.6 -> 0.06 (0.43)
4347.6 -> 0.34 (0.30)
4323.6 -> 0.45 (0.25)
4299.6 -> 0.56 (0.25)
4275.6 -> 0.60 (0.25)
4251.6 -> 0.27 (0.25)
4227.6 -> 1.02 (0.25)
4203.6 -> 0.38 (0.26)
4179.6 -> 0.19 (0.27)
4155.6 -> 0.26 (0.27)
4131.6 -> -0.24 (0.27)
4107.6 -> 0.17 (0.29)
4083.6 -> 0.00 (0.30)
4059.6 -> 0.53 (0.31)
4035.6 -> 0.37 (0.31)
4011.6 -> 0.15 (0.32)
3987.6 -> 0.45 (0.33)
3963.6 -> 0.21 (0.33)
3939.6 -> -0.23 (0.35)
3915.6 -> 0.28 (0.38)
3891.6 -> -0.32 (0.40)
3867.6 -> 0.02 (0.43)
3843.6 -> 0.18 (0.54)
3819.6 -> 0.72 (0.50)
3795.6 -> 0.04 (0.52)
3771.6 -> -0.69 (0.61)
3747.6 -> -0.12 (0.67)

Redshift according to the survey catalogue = 0.41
